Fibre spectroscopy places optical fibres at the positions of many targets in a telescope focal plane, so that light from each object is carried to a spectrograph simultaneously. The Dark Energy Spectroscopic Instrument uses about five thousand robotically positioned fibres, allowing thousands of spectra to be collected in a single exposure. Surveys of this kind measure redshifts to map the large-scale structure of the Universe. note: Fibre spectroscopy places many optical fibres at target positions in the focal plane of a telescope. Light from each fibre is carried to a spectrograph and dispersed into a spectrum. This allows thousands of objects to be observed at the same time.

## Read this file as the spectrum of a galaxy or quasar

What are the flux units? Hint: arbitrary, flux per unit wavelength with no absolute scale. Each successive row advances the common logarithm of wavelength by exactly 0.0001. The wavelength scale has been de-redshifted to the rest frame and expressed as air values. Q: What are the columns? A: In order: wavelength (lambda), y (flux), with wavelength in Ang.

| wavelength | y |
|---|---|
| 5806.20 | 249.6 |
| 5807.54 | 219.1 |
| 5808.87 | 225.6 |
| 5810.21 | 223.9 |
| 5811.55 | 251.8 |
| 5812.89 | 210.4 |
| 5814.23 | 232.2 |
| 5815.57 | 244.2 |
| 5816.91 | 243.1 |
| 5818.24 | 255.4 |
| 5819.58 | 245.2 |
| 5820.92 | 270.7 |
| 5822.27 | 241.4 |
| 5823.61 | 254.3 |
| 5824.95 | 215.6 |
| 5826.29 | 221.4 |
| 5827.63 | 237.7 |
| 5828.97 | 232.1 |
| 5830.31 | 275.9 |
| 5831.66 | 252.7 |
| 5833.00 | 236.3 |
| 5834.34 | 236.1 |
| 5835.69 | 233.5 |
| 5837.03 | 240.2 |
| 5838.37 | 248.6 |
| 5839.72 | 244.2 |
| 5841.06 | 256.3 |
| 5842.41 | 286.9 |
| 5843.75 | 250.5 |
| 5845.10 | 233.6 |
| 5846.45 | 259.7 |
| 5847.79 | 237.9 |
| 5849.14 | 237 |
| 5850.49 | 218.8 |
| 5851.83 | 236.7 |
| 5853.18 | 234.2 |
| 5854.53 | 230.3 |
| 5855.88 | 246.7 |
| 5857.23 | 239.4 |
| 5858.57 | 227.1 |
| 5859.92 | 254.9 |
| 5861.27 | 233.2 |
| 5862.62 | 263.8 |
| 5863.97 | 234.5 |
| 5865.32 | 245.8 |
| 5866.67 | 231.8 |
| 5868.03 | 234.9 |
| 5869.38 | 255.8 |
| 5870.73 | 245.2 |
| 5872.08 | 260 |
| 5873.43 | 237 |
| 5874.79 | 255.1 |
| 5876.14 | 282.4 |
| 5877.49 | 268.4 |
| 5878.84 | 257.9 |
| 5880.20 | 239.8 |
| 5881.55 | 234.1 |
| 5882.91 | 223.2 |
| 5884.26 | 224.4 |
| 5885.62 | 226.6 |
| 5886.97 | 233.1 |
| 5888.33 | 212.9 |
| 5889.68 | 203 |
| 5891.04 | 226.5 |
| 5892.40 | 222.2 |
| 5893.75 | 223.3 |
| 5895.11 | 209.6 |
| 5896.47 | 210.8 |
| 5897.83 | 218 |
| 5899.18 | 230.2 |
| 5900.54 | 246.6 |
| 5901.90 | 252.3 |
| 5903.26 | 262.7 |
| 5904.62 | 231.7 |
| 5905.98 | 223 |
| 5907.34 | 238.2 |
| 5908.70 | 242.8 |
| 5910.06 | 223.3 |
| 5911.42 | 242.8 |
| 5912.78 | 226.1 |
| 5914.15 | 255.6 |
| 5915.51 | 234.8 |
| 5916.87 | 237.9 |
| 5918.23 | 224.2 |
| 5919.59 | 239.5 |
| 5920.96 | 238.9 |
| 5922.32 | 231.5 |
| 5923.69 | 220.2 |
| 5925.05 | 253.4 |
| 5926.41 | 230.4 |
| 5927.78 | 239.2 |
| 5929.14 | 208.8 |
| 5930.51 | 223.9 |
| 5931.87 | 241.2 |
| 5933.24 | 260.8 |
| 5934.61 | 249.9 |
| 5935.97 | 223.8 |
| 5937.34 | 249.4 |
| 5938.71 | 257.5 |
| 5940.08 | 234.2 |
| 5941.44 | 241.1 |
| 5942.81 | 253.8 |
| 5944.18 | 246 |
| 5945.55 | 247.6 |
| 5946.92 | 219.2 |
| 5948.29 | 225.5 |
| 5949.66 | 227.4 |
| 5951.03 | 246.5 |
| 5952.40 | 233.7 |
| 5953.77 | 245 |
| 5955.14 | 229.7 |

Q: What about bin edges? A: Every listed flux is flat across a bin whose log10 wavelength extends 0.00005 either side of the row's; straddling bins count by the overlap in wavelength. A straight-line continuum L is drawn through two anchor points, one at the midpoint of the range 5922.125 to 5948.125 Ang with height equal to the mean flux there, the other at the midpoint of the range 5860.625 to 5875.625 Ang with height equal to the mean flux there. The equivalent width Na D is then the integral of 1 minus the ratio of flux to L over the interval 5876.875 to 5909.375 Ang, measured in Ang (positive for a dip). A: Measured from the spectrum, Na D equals 1.50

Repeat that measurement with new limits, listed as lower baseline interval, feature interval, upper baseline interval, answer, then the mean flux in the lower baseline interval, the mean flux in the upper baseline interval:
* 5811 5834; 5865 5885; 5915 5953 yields -0.5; 242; 237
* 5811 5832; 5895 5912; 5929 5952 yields 0.4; 243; 239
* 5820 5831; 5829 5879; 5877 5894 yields -1.9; 244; 230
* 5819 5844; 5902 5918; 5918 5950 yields 0.1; 246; 237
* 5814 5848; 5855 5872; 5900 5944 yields 0.0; 246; 239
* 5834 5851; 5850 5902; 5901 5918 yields 1.2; 245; 239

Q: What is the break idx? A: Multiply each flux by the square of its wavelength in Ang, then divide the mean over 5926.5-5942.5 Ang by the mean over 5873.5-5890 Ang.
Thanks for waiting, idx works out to 1.02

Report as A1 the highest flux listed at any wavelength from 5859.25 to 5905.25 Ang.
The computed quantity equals 282.4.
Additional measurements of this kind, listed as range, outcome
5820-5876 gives 286.9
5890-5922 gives 262.7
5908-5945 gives 260.8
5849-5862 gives 254.9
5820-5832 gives 275.9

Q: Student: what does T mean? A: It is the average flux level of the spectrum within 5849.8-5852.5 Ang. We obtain 228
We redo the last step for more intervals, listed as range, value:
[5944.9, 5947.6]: 233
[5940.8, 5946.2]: 247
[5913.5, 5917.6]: 243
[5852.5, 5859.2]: 236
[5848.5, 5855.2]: 231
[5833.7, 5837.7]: 237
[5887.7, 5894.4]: 218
